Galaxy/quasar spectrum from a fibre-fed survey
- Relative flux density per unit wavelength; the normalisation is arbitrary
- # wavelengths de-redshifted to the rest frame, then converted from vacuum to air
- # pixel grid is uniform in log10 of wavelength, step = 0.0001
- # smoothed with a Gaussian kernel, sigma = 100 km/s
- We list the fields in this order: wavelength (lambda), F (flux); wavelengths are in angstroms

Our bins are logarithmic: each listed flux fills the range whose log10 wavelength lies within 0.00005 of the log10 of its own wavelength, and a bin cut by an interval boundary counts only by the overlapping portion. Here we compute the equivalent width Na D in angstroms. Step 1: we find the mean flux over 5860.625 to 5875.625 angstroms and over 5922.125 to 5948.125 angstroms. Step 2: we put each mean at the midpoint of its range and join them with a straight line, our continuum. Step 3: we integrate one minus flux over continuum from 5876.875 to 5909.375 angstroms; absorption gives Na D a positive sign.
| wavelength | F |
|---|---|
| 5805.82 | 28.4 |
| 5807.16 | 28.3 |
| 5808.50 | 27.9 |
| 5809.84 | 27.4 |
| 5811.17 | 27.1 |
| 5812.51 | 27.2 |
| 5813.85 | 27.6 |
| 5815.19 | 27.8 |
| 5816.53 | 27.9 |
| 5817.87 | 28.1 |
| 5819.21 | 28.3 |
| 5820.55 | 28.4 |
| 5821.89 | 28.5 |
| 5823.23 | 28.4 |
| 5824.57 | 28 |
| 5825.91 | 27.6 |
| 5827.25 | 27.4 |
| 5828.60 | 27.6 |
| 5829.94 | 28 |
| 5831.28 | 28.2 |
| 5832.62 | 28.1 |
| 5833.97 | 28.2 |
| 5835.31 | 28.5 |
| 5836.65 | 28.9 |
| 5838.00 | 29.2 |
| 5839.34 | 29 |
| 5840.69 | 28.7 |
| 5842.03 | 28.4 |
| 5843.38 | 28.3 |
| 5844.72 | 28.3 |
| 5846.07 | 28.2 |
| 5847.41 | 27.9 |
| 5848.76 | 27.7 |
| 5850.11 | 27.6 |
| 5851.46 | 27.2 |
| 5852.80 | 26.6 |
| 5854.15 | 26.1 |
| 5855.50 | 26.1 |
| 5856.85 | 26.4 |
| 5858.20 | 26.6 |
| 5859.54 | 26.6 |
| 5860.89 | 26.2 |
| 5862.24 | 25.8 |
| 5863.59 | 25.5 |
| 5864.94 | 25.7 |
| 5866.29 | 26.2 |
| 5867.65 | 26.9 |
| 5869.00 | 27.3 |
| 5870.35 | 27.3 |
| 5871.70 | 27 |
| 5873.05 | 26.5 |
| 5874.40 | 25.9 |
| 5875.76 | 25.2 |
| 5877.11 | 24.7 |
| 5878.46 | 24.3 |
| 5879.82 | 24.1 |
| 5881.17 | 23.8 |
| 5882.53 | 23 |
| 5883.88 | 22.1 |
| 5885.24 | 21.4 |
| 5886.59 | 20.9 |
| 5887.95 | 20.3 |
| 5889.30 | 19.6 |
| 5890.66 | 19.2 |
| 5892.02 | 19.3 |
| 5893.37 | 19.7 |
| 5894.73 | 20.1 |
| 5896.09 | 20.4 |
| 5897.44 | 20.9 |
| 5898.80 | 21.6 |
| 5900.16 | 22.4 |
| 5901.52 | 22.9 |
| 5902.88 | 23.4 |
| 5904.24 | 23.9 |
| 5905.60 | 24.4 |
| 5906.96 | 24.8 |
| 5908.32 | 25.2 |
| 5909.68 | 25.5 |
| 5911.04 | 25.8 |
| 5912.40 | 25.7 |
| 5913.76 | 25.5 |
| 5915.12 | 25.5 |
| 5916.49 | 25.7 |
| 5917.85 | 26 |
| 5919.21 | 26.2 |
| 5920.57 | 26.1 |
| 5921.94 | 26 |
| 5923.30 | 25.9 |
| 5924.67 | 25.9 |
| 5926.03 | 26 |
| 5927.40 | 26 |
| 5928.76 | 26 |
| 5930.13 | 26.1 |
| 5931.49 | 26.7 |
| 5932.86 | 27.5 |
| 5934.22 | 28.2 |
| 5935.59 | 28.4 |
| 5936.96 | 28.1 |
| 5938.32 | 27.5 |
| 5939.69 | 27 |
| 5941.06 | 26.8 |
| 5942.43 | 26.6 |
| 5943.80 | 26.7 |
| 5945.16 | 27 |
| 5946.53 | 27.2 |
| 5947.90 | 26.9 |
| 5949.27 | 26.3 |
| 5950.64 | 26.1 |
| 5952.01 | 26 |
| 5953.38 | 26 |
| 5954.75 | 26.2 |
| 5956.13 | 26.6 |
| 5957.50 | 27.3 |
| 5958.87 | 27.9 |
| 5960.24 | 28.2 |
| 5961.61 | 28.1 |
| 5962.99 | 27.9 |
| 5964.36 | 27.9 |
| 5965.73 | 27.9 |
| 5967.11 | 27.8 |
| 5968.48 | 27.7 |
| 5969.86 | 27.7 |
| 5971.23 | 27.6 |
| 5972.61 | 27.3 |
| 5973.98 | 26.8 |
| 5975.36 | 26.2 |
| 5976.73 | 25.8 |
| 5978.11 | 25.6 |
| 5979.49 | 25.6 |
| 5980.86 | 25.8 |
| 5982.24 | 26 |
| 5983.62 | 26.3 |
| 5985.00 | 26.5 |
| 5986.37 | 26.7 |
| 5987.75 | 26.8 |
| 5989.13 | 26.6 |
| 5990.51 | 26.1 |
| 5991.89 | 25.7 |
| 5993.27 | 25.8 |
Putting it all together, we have 5.32 angstroms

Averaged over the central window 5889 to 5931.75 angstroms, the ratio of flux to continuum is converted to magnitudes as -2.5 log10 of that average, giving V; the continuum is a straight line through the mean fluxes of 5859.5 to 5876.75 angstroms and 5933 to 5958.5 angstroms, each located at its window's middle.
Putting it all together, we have 0.11 mag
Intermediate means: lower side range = 26.3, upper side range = 27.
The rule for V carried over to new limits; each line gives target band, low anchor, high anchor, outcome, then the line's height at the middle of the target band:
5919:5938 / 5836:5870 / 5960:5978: 0.026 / 27.3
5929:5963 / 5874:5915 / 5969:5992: -0.086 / 25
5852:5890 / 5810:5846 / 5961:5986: 0.117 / 27.8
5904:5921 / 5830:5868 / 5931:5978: 0.075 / 27.3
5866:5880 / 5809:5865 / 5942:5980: 0.059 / 27.4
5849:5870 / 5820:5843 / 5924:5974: 0.061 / 28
